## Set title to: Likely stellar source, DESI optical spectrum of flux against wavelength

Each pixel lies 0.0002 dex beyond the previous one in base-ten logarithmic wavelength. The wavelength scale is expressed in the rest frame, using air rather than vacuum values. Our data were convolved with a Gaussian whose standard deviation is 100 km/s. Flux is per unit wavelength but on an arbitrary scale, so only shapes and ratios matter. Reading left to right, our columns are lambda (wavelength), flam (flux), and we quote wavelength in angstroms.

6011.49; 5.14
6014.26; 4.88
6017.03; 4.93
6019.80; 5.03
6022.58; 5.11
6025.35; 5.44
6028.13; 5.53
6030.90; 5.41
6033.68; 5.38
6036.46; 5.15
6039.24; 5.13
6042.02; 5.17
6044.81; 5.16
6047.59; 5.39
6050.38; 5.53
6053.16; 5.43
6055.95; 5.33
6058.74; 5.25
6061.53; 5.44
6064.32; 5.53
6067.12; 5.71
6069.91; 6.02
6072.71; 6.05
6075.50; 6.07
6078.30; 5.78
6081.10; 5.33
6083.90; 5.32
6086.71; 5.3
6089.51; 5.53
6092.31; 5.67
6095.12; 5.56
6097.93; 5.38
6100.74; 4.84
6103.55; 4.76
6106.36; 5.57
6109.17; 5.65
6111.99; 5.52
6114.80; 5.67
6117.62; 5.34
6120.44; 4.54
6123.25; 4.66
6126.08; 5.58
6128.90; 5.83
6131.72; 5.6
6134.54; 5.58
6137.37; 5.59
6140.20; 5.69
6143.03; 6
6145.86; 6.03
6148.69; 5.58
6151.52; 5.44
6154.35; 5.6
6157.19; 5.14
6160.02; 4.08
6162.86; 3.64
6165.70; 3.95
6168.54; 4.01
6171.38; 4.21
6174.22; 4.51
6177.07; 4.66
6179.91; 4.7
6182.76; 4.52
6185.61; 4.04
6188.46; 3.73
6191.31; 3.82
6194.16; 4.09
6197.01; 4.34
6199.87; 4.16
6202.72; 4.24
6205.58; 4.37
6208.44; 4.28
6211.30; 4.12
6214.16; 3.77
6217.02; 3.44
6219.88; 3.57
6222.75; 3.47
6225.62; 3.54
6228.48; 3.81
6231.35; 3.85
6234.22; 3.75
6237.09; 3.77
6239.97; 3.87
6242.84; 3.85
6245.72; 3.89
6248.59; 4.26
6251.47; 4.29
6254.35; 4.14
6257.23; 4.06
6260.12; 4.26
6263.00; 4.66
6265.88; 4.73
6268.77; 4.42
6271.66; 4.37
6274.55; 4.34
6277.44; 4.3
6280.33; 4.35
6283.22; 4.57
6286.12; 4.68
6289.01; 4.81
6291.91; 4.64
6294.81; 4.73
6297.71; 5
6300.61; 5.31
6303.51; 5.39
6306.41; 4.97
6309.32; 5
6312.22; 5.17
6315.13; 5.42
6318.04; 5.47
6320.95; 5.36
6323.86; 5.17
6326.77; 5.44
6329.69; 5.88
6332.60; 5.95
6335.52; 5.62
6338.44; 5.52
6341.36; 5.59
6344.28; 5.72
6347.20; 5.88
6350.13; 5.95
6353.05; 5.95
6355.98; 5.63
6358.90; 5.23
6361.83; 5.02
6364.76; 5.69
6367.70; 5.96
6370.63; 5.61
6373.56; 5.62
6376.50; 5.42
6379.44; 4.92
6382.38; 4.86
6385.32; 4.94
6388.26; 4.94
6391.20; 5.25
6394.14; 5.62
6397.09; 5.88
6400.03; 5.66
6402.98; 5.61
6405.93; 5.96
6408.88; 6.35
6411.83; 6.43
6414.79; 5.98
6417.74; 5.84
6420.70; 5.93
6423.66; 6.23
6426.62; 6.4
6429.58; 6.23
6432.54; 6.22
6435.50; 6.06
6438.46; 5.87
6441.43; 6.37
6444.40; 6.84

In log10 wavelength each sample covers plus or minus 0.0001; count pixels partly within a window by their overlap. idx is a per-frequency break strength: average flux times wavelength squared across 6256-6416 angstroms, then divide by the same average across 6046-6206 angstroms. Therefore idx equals 1.11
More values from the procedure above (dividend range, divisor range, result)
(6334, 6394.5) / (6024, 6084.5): 1.10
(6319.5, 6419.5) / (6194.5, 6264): 1.47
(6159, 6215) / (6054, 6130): 0.79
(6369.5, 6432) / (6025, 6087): 1.16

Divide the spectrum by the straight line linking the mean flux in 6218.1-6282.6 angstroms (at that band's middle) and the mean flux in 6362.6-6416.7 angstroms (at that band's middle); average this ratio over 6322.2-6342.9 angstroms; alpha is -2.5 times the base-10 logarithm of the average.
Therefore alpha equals -0.129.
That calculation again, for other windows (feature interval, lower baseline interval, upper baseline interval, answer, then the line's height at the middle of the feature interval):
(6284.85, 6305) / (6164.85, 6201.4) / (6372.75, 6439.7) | 0.010 mag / 4.98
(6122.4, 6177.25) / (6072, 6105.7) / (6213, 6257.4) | -0.064 mag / 4.78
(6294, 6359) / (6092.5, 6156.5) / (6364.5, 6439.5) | 0.041 mag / 5.67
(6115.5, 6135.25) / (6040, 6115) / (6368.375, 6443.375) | 0.042 mag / 5.52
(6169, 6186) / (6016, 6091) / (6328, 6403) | 0.227 mag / 5.47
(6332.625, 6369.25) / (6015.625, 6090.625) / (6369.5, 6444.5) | 0.015 mag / 5.73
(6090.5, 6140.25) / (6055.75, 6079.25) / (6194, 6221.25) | -0.053 mag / 5.13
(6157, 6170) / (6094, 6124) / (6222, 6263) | 0.159 mag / 4.71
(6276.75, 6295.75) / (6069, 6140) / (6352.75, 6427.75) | 0.212 mag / 5.58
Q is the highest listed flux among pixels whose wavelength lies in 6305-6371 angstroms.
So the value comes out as 5.96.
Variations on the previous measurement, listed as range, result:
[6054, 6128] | 6.07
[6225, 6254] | 4.29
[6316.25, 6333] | 5.95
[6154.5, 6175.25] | 5.14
